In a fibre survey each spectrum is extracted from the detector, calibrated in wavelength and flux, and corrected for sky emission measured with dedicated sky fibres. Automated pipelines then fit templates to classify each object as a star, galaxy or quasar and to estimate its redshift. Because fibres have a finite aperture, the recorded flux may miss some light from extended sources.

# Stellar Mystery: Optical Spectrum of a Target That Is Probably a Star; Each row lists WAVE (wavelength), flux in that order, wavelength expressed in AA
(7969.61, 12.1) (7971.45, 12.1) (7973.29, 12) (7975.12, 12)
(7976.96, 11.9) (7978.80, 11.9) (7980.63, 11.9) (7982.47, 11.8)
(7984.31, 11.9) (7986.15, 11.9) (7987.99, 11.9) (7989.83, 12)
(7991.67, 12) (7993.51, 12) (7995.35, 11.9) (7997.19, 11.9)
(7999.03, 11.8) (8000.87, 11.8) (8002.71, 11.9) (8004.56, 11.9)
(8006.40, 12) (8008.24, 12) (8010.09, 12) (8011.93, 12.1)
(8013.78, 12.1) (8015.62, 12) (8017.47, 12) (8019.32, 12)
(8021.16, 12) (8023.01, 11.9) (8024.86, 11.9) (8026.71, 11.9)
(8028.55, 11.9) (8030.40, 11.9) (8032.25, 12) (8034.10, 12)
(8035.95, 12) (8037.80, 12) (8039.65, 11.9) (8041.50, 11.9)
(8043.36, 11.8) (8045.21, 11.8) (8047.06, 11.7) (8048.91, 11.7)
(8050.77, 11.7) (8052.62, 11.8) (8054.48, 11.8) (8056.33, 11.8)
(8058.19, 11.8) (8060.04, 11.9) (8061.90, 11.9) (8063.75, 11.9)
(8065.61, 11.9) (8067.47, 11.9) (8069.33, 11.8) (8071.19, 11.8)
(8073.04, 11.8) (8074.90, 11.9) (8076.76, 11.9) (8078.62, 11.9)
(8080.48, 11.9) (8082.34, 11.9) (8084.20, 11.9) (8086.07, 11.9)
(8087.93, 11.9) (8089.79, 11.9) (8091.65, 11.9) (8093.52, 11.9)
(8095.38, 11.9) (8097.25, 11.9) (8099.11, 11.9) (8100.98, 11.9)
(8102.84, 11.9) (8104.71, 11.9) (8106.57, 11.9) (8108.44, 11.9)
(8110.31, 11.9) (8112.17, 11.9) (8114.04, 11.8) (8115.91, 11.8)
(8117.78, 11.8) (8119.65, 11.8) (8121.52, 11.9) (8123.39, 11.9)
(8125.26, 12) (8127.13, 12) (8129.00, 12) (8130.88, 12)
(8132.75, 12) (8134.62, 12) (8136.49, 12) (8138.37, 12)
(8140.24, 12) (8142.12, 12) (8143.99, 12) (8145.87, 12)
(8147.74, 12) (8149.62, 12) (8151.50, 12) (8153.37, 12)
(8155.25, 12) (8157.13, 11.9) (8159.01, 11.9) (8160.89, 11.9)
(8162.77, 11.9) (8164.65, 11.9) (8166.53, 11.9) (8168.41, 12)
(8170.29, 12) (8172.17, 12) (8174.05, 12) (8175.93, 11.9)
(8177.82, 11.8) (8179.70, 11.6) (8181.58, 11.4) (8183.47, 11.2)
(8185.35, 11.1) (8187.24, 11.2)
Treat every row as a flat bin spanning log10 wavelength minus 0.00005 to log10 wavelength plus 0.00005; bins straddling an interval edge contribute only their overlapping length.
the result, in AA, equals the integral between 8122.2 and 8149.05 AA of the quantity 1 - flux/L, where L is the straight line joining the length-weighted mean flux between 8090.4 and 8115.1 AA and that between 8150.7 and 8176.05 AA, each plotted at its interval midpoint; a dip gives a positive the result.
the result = -0.1 AA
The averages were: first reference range 11.9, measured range 12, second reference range 12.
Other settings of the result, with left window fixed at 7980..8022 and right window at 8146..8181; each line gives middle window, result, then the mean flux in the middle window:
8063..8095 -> 0.1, 11.9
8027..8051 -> 0.1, 11.9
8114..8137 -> 0.0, 11.9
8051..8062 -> 0.1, 11.8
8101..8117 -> 0.1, 11.9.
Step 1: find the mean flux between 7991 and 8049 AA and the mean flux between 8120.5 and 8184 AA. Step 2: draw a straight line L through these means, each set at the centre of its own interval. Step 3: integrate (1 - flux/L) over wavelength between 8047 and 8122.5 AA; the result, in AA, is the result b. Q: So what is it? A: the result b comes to 0.4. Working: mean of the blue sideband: 11.9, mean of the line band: 11.9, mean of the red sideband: 11.9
